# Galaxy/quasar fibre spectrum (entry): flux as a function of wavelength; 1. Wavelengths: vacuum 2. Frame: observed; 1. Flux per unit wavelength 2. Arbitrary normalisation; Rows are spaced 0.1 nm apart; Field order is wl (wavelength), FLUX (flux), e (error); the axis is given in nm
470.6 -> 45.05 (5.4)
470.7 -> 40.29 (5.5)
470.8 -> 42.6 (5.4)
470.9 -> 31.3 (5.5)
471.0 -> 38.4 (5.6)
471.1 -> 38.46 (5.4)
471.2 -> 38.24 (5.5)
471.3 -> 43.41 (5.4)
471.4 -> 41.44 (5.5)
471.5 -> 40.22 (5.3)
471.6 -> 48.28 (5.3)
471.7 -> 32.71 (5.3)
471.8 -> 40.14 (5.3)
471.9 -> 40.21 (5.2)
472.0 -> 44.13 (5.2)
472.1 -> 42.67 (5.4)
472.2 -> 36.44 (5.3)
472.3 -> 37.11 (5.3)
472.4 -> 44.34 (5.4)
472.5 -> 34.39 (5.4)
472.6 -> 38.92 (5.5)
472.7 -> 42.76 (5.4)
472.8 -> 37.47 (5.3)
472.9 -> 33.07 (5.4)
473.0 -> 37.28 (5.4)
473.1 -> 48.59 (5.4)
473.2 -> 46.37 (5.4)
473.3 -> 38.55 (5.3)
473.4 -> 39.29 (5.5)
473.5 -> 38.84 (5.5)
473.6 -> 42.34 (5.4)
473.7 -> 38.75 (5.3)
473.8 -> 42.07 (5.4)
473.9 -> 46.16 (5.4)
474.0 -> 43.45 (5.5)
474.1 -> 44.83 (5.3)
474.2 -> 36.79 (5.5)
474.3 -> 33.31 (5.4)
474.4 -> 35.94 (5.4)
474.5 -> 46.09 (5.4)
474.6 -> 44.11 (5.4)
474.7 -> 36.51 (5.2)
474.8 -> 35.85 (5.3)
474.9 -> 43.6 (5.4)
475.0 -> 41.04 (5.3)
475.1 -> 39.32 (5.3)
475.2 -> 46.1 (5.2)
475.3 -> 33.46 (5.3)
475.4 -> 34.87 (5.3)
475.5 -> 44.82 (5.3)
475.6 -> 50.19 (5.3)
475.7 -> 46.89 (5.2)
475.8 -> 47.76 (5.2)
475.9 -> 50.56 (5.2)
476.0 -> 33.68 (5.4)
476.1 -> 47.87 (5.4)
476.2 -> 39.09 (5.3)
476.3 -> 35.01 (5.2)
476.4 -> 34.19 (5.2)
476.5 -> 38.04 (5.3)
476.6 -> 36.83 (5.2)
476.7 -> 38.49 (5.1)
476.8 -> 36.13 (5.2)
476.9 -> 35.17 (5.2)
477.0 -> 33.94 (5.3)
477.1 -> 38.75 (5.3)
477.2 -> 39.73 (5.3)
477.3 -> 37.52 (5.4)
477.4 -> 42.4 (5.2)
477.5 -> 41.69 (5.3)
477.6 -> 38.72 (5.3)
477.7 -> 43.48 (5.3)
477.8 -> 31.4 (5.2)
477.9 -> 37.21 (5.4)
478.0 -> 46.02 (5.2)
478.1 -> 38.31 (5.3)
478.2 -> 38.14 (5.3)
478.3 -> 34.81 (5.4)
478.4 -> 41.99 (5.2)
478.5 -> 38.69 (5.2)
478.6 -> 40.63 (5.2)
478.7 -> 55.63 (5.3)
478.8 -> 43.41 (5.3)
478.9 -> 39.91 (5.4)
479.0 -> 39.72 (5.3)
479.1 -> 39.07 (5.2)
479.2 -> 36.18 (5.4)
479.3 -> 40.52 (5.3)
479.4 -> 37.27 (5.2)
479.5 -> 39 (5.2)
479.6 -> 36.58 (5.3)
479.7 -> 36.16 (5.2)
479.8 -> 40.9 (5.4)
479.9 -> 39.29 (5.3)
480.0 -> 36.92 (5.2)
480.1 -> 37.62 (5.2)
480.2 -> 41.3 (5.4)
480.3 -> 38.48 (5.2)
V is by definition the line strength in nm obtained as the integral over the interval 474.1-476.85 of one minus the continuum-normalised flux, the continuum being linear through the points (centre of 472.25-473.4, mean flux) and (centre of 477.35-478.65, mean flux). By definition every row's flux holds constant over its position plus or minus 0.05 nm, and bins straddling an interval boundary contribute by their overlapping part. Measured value -0.04 nm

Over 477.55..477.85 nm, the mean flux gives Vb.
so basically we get 37.9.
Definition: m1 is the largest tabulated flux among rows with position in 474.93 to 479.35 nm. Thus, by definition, 55.63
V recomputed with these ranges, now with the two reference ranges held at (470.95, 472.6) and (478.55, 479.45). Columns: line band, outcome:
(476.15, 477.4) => 0.117 nm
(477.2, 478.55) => 0.062 nm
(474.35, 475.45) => 0.024 nm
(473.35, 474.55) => -0.007 nm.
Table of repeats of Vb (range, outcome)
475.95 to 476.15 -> 40.8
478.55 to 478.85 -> 46.6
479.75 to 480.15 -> 38.7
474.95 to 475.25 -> 42.2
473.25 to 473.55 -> 38.9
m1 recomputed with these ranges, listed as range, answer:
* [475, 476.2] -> 50.56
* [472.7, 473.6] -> 48.59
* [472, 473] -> 44.34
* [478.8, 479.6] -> 43.41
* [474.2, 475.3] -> 46.1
